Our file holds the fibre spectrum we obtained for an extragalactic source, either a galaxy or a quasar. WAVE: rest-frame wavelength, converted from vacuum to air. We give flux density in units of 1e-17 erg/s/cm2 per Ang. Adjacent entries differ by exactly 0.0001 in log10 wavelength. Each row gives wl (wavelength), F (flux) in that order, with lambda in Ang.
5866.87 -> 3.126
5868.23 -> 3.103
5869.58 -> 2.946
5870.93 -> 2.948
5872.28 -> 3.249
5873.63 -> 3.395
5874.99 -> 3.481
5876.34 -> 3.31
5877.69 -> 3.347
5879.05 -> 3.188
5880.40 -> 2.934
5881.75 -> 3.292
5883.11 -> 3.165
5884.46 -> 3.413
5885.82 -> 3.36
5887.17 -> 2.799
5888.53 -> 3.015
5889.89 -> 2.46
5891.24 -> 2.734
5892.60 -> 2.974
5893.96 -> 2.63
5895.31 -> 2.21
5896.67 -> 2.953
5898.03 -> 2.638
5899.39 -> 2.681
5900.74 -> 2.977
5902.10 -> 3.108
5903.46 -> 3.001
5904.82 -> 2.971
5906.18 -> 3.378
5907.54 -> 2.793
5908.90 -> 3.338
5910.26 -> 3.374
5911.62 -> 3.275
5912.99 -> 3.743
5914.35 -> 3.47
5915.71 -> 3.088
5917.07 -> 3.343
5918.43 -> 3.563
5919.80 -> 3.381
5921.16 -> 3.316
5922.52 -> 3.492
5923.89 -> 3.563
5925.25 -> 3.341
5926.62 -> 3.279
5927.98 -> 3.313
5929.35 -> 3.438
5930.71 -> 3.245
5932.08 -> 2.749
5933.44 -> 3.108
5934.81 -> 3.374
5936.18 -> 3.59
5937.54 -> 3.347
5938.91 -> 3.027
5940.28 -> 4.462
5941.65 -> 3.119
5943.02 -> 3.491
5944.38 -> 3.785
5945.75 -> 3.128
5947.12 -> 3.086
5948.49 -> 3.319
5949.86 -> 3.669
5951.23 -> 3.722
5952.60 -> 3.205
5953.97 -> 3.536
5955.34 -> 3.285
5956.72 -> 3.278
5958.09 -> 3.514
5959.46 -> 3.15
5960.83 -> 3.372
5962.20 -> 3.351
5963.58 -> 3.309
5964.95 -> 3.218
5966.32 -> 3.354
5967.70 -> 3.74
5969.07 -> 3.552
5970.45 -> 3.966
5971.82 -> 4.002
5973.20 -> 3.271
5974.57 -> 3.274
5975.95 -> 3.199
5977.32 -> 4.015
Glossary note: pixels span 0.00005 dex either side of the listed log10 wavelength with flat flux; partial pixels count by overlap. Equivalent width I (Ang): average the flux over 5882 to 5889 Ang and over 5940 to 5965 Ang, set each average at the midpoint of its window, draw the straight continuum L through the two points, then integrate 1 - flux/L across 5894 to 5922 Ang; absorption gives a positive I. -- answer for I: 1.1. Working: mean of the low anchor 3.16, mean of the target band 3.12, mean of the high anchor 3.41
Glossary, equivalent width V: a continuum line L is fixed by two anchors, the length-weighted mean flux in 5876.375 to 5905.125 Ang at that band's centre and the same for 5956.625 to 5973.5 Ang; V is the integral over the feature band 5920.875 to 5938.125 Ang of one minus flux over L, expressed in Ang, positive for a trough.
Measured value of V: -0.5 Ang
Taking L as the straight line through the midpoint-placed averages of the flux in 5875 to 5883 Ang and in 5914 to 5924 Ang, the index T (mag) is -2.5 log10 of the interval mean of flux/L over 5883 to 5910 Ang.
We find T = 0.129 mag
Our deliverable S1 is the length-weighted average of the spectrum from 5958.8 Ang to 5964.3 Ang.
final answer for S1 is 3.3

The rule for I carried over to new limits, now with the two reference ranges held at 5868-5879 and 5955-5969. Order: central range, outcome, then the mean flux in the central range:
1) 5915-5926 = -0.3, 3.39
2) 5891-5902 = 1.7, 2.74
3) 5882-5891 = 0.6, 3.03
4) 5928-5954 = -0.4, 3.38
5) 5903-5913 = 0.2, 3.2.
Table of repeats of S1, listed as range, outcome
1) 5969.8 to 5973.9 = 3.75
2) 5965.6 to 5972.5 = 3.72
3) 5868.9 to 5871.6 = 2.95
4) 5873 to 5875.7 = 3.43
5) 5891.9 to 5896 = 2.61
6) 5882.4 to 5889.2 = 3.15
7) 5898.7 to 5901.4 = 2.83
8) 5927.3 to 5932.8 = 3.19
